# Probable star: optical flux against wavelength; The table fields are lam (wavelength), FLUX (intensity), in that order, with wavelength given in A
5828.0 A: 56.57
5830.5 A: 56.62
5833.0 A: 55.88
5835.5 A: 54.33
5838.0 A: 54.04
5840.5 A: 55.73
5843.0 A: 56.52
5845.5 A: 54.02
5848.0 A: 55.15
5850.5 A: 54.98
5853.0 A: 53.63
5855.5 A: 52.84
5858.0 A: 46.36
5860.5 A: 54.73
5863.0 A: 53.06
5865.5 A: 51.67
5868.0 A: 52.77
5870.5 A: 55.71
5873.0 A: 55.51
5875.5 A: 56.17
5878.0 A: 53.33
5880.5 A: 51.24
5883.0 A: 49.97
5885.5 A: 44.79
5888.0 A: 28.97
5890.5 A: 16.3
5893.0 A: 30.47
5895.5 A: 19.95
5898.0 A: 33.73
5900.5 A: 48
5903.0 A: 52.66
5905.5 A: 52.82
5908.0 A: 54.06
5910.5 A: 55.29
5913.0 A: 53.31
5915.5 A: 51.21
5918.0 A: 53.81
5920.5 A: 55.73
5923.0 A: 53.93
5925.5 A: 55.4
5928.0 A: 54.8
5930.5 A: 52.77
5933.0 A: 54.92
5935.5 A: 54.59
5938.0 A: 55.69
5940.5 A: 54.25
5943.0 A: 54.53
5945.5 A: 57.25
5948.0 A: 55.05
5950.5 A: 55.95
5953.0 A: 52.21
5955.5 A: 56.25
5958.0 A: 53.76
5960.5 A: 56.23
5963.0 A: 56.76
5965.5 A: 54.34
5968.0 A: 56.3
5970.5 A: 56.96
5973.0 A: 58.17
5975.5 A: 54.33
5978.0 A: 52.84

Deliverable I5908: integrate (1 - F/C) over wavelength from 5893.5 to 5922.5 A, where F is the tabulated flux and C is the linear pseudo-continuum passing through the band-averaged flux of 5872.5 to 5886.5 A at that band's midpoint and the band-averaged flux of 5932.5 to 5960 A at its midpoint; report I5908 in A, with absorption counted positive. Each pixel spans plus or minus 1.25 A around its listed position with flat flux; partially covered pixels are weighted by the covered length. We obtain 2.9 A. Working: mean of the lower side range 51.8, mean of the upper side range 55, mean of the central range 47.9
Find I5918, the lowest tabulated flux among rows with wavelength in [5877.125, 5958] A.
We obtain 16.3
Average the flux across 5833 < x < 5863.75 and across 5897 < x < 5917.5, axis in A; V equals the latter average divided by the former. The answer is 0.94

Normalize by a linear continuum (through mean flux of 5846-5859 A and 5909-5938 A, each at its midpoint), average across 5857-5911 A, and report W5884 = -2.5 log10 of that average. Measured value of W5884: 0.16 mag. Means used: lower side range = 52.8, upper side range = 54.2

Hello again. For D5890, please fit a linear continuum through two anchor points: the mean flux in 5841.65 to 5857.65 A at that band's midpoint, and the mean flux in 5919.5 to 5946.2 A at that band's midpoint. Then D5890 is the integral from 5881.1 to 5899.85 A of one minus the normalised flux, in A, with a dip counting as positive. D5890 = 7.3 A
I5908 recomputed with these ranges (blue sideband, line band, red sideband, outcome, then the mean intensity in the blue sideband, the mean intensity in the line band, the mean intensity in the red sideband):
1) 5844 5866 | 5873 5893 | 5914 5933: 3.9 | 53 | 43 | 54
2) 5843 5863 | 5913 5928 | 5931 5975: 0.2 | 53.3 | 54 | 55.4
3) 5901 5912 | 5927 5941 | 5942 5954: 0.0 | 53.3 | 54.5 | 55.1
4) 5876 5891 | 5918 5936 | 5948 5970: -1.7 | 42.8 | 54.5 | 55.3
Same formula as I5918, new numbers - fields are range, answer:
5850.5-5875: 46.36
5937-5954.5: 52.21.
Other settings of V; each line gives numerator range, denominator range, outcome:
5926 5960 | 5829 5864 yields 1.01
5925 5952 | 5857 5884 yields 1.04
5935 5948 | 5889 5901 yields 1.94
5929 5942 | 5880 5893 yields 1.48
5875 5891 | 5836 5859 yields 0.81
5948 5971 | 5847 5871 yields 1.04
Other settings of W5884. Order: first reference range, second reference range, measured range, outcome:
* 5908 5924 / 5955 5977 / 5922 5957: 0.00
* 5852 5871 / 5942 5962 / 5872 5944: 0.11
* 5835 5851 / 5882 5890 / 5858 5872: -0.14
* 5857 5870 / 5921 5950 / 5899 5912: 0.03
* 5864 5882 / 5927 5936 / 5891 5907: 0.36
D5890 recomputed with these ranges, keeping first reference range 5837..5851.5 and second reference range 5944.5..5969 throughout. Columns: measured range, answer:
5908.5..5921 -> 0.3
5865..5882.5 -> 0.5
